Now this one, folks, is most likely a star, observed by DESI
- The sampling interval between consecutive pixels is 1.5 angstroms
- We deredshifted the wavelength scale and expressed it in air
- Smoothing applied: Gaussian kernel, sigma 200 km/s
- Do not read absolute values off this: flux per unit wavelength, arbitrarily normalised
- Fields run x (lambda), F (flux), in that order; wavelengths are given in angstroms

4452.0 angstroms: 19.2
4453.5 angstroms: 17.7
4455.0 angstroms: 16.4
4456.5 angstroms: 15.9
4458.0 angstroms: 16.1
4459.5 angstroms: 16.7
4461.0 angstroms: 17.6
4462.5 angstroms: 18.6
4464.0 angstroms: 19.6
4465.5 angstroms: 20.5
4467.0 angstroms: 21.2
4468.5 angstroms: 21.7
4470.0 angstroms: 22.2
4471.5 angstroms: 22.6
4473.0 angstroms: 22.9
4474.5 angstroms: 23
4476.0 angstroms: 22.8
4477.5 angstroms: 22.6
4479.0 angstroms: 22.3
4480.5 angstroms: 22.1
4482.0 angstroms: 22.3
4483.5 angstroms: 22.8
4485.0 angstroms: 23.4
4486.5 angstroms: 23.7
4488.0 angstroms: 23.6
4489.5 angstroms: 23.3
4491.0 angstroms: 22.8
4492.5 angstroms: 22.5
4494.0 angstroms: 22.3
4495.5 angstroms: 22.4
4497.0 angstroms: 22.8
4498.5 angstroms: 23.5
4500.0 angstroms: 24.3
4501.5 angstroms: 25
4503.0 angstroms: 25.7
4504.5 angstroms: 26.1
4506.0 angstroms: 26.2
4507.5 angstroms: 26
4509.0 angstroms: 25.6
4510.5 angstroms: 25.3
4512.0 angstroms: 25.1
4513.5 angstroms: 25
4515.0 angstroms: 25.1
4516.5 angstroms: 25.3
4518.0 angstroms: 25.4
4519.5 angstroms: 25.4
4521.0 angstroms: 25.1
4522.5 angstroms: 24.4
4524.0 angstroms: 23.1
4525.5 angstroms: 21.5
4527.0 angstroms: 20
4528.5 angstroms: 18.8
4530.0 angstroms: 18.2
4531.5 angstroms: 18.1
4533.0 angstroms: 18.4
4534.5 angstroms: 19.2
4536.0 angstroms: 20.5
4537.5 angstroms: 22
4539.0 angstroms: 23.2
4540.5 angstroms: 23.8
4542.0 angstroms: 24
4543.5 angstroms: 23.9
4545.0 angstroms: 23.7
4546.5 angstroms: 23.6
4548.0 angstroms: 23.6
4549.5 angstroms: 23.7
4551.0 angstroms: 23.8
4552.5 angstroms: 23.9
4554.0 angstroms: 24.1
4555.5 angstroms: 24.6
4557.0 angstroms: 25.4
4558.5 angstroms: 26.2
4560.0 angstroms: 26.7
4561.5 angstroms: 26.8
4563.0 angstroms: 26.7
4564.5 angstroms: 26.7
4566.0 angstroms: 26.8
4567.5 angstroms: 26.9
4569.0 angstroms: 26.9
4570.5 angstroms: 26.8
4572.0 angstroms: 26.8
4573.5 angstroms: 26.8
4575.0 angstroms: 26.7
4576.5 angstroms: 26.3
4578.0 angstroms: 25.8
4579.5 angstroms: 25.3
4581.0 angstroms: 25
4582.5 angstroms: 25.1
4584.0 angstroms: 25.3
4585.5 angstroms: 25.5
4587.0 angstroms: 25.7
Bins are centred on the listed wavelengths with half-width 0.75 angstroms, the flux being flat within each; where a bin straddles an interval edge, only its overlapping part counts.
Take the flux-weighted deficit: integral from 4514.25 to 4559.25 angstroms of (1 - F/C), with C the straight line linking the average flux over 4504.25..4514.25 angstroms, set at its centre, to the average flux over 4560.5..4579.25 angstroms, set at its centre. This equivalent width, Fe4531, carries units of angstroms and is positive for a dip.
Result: 5.4 angstroms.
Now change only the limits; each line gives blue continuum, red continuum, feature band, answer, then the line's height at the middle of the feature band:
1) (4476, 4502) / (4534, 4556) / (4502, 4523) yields -2.11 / 23.1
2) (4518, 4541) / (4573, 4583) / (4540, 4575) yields -1.90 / 24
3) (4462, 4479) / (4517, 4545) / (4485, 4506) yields -1.87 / 21.8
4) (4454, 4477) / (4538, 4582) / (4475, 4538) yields -2.71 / 22.2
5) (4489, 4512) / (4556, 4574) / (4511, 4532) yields 1.71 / 25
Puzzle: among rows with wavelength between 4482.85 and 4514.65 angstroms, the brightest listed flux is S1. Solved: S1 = 26.2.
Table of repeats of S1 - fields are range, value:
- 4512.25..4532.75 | 25.4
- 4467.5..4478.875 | 23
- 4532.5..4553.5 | 24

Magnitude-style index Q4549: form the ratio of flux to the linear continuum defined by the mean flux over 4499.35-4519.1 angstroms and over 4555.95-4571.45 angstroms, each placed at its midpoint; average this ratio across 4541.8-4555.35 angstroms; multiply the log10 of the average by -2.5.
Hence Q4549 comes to 0.10 mag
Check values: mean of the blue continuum 25.4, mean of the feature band 23.8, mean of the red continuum 26.6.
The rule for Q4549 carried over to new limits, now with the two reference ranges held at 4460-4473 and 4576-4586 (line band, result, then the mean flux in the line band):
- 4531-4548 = 0.08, 22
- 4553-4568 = -0.06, 26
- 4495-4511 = -0.13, 24.8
